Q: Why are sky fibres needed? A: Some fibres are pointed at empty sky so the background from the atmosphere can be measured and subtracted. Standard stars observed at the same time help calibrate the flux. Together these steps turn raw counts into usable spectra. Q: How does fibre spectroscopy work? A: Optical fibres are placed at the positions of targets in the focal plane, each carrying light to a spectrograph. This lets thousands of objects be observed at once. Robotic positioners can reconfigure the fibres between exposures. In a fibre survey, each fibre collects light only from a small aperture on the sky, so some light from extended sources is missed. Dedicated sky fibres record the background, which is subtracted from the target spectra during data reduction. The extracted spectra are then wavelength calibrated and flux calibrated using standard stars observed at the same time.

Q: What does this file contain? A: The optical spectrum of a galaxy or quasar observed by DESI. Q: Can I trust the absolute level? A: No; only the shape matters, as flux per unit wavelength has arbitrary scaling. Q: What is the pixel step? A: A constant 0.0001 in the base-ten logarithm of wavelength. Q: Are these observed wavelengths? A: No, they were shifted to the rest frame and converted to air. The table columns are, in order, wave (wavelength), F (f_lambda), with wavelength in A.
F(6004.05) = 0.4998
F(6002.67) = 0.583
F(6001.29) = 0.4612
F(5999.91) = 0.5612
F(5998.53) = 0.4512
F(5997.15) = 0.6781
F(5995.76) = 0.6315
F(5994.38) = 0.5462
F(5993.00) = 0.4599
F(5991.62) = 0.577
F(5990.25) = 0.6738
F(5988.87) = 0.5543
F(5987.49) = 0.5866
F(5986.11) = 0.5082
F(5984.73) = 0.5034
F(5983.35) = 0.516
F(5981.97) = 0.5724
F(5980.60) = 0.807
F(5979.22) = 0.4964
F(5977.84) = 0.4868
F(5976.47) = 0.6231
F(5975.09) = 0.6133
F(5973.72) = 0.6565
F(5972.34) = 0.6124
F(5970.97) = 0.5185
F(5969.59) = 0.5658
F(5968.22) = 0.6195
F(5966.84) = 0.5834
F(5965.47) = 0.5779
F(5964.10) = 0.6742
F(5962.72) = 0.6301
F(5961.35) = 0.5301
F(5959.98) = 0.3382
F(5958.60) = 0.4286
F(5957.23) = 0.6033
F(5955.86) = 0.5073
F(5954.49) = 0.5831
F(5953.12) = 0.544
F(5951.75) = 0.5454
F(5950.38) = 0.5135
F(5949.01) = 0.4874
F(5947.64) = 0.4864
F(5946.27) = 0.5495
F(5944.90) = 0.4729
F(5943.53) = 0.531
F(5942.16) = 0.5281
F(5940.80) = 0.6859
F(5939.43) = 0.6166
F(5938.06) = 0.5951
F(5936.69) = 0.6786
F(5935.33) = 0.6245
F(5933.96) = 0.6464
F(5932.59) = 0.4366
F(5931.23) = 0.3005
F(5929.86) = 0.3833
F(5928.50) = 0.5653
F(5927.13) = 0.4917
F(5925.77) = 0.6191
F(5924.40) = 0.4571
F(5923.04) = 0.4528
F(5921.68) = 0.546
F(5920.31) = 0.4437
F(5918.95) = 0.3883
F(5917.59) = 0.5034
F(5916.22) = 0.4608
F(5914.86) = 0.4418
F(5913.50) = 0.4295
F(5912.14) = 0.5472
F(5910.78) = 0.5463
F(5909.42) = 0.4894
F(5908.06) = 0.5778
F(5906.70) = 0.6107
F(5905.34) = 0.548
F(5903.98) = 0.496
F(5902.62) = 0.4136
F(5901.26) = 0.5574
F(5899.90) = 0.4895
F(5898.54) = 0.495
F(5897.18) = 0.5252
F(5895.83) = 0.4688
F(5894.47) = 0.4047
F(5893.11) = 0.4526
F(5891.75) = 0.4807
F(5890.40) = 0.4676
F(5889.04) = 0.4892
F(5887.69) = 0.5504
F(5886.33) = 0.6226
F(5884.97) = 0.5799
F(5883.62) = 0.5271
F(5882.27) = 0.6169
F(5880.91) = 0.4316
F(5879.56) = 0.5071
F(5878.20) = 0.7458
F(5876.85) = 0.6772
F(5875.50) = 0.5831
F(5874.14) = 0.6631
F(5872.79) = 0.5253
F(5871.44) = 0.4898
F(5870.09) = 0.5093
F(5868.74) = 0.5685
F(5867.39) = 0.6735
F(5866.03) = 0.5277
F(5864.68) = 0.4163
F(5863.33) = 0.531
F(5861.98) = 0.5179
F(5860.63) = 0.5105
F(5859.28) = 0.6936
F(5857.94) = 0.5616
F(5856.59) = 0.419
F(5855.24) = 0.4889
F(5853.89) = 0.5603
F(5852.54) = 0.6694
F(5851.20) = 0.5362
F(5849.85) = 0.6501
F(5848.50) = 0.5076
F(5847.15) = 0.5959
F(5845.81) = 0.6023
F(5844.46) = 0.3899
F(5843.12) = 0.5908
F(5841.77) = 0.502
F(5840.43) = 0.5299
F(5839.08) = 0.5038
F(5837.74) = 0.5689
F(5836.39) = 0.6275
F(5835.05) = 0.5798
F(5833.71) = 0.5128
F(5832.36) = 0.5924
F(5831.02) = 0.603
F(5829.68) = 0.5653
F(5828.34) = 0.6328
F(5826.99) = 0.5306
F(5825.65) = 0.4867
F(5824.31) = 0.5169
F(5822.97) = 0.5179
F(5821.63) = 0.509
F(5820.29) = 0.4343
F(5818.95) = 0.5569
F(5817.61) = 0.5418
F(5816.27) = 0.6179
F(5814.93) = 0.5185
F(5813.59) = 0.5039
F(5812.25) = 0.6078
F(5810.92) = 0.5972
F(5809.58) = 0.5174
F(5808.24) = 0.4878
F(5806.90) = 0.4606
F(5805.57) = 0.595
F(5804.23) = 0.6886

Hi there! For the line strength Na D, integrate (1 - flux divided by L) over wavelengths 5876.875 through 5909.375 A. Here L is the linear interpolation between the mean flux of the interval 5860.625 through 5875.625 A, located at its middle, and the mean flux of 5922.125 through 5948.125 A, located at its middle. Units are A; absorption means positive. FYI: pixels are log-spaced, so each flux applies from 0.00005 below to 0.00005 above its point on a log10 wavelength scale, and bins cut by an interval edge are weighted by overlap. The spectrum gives 0.8 A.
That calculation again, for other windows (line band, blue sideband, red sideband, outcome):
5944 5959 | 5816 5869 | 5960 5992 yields 1.39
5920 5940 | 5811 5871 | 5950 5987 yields 1.18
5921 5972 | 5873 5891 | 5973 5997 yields 3.37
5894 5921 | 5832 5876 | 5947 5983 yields 3.08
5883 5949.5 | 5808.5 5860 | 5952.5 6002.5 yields 5.30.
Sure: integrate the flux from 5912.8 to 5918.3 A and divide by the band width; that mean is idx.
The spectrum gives 0.459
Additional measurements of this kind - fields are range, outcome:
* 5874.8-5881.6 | 0.588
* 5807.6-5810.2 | 0.502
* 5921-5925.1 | 0.486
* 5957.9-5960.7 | 0.386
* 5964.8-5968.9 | 0.593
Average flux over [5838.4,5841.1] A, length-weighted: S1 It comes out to 0.517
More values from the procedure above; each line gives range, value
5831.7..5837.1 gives 0.577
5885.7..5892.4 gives 0.522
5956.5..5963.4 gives 0.506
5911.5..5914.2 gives 0.488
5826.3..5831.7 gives 0.583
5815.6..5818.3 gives 0.579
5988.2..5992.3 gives 0.603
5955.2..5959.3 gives 0.512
